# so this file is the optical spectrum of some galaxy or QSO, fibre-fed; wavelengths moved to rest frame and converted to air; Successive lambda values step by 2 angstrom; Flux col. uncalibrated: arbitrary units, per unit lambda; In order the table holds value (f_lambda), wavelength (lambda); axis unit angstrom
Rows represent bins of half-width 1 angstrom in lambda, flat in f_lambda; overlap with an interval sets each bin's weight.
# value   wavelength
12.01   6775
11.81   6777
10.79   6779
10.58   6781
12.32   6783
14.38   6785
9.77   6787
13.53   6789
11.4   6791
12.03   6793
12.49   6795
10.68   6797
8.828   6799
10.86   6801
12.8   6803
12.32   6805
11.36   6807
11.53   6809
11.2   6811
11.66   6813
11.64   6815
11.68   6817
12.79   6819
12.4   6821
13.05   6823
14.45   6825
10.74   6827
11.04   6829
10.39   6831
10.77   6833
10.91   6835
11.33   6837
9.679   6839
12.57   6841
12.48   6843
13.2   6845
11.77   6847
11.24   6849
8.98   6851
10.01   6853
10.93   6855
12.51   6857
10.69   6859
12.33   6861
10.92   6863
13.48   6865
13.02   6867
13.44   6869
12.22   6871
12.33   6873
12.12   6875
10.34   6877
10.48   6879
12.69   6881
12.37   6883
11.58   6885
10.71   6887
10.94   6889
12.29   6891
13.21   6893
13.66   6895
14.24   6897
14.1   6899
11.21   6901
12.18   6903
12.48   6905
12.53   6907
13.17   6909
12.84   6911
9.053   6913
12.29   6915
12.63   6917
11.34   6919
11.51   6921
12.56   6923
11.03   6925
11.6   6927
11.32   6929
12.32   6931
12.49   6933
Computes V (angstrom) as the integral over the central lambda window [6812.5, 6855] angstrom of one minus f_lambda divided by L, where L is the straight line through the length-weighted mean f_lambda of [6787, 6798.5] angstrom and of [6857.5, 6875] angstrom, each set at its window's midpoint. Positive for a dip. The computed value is 1.7 angstrom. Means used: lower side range 11.7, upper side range 12.3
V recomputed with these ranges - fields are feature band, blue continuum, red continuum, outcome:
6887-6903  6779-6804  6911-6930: -1.5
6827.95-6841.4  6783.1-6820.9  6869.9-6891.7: 0.9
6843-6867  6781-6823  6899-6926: 0.6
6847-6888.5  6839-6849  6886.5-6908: 2.3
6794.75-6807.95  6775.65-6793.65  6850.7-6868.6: 0.6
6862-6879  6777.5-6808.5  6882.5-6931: -0.2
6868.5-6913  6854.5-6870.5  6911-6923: -1.3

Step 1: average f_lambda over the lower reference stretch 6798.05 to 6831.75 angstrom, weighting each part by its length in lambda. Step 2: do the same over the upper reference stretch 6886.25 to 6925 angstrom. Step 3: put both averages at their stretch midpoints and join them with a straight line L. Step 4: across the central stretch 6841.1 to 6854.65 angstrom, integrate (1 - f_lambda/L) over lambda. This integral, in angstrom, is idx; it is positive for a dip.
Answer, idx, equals 0.6 angstrom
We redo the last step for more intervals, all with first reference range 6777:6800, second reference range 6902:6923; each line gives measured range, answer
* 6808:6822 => -0.24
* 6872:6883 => 0.21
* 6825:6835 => 0.49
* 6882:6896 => -0.20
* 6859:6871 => -0.61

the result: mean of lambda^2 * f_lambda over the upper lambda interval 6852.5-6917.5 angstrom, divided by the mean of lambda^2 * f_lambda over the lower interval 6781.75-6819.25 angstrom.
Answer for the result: 1.1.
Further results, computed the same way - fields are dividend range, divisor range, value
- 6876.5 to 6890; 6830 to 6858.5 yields 1.02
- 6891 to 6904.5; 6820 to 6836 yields 1.13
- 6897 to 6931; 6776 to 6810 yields 1.08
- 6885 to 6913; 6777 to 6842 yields 1.10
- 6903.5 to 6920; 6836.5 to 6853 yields 1.08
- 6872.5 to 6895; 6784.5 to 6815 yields 1.04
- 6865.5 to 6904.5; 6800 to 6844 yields 1.07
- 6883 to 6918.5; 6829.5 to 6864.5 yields 1.11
